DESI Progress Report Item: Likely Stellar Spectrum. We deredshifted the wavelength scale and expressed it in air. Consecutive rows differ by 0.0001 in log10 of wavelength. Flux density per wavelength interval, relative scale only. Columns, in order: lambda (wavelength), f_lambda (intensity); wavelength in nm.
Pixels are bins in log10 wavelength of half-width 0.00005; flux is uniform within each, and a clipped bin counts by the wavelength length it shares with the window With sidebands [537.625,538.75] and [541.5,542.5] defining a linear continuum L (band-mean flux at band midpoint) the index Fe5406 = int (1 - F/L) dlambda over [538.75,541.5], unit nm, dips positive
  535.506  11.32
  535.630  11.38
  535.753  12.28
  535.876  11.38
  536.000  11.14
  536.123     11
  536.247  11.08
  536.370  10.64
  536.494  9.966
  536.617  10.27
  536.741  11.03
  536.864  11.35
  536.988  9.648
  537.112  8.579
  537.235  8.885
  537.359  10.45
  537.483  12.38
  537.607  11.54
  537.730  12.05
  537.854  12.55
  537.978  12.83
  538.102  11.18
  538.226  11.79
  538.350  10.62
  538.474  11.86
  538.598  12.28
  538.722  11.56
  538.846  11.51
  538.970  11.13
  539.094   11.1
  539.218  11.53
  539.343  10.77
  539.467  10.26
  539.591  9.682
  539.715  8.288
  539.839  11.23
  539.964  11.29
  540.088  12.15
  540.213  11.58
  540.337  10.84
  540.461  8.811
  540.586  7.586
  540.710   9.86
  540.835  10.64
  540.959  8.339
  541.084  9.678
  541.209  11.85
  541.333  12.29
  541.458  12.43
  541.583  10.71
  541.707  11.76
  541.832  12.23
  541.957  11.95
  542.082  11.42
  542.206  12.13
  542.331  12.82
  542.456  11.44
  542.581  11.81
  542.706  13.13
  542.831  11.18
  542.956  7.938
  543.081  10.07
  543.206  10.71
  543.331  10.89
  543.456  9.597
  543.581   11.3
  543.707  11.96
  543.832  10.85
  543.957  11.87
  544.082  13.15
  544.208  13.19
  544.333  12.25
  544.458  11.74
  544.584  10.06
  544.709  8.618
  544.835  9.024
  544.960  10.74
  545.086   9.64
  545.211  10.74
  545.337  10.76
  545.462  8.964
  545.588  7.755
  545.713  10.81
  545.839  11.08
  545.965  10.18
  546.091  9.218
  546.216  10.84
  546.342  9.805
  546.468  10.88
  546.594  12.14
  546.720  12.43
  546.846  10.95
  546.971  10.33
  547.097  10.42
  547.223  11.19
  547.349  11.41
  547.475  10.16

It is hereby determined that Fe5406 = 0.29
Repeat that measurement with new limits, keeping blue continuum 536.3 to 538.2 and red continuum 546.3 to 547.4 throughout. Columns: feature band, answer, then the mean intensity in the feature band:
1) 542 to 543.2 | -0.03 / 11.3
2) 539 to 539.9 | 0.04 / 10.4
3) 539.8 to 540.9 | 0.05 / 10.4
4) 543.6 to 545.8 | 0.06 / 10.7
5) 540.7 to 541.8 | 0.01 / 10.9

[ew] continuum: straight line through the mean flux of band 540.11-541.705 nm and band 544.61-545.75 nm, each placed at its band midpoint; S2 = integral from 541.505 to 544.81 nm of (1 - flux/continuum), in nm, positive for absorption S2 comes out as -0.42 nm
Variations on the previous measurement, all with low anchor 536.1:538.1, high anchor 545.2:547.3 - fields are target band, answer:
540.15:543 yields -0.08 nm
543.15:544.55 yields -0.13 nm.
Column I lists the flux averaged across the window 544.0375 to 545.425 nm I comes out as 10.8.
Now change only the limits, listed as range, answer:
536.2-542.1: 10.9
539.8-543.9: 11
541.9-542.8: 12.1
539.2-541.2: 10.2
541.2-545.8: 11.1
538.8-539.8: 10.5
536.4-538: 10.8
